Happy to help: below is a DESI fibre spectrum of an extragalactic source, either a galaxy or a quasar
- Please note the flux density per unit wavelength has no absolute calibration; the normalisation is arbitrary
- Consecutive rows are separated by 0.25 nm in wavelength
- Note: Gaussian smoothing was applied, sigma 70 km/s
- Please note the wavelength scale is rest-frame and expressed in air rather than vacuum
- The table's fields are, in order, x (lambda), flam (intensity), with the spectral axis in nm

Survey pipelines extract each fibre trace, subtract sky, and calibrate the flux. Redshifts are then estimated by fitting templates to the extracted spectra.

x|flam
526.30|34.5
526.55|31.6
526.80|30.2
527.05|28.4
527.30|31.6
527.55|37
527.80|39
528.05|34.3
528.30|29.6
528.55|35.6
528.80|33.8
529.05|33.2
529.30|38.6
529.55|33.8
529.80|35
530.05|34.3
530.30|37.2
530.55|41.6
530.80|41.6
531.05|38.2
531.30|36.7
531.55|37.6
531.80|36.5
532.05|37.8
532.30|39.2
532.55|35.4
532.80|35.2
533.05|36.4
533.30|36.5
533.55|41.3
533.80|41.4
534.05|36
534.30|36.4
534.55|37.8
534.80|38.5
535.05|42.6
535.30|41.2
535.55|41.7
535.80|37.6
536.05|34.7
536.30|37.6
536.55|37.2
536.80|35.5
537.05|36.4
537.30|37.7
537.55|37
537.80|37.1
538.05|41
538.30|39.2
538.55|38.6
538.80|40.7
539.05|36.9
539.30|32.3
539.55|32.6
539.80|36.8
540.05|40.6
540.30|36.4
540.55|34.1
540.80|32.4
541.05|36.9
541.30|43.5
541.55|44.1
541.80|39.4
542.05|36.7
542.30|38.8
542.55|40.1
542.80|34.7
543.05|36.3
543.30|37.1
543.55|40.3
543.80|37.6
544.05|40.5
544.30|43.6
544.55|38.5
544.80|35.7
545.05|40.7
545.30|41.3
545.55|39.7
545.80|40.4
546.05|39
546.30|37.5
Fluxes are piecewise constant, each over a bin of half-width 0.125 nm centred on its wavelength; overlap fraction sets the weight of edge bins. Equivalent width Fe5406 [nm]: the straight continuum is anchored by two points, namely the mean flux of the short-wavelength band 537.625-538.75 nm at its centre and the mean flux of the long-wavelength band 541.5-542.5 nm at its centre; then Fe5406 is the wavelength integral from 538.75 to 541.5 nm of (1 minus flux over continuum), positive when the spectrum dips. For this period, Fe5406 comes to 0.17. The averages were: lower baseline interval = 39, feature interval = 36.7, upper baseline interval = 39.4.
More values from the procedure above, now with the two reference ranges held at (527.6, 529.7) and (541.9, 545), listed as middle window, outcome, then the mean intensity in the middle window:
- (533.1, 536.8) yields -0.22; 38.5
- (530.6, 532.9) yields -0.14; 37.7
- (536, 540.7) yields 0.02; 37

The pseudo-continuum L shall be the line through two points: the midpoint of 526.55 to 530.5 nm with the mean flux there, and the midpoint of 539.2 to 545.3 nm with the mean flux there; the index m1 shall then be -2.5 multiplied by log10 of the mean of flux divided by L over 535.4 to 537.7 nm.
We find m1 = -0.027 mag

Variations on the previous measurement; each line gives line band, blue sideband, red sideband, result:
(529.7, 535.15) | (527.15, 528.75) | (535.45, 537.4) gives -0.06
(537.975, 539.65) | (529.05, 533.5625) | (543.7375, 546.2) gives 0.04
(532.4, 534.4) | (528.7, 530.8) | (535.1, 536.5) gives 0.01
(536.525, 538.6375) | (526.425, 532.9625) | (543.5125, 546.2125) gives 0.00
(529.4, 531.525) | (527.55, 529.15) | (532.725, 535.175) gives -0.04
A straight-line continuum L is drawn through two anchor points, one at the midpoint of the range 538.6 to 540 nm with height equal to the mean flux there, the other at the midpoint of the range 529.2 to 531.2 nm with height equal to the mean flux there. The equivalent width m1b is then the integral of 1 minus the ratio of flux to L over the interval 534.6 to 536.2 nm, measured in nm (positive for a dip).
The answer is -0.11 nm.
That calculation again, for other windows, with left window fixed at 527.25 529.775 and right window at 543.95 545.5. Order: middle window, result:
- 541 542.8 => -0.03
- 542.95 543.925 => 0.04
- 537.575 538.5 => -0.02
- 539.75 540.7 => 0.04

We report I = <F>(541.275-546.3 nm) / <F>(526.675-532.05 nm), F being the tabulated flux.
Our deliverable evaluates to 1.11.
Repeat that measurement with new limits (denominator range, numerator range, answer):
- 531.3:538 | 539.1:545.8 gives 1.01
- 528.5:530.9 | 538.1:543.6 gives 1.03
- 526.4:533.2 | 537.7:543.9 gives 1.06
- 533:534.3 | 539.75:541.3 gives 0.96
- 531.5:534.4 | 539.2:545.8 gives 1.02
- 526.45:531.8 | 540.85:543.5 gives 1.10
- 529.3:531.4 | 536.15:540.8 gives 0.99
